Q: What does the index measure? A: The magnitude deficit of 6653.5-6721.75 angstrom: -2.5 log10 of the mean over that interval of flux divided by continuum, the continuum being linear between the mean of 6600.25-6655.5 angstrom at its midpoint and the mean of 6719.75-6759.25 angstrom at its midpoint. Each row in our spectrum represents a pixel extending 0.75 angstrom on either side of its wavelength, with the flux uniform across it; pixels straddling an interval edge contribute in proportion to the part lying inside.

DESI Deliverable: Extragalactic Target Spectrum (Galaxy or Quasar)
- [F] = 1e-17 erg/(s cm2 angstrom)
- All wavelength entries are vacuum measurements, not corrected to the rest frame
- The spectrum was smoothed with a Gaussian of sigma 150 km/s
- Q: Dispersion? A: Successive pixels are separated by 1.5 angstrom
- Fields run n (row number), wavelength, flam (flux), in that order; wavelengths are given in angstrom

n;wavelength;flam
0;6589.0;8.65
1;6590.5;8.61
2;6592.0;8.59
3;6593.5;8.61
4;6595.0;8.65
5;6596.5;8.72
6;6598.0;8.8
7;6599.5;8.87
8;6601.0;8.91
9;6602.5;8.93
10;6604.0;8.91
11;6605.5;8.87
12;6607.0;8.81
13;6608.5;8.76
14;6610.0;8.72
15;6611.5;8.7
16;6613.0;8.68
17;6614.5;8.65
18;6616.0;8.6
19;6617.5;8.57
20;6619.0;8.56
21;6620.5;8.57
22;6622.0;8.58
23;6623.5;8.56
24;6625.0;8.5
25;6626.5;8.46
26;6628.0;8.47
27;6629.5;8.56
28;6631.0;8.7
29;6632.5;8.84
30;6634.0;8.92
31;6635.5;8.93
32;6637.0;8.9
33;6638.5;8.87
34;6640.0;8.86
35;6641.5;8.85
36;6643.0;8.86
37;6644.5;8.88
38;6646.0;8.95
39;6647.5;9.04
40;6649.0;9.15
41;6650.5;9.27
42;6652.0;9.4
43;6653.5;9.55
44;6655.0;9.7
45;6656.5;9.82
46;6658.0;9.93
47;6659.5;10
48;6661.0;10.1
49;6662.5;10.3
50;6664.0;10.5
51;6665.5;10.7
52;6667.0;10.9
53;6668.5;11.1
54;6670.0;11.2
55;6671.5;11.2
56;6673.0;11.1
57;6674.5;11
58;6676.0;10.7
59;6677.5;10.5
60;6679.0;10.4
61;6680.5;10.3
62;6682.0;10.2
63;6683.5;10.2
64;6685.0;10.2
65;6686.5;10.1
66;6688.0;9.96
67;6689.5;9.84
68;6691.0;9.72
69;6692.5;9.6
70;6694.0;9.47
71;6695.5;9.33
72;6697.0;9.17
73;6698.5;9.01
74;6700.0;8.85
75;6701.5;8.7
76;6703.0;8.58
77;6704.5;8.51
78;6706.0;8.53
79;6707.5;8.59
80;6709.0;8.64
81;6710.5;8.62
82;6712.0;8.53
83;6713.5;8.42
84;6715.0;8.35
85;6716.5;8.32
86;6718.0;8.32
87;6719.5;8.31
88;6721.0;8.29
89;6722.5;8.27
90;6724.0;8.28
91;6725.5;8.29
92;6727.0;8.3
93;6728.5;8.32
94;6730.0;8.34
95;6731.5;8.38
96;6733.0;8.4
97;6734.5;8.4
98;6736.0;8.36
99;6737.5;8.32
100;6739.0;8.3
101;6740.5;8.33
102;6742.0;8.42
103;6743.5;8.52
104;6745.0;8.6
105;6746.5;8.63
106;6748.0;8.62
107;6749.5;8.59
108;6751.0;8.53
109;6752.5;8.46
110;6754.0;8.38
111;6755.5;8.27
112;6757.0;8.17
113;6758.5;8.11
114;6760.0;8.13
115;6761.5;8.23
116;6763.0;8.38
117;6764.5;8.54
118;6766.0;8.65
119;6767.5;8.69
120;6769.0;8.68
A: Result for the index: -0.12 mag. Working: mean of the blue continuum 8.84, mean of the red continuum 8.38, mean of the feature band 9.64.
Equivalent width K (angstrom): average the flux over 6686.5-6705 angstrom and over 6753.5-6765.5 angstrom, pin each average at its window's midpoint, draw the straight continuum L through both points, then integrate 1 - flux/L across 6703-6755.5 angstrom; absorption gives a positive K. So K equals 1.92 angstrom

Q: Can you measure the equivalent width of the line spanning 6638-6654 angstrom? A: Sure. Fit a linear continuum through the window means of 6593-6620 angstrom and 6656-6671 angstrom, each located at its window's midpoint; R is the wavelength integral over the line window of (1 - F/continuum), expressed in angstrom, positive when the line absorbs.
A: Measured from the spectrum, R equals 1.4 angstrom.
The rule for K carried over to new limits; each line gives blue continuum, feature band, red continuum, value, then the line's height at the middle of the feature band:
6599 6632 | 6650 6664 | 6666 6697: -0.2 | 9.71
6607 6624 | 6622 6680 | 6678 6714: -4.3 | 8.94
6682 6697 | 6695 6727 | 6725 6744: 2.0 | 9.12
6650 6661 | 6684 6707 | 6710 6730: -1.1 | 8.87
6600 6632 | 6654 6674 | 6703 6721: -4.5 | 8.57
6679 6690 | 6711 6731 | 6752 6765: 1.9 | 9.23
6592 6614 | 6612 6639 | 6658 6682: 2.1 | 9.4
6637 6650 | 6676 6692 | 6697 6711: -2.5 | 8.78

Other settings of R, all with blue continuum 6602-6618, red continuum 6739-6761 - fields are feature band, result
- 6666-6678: -3.31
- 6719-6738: 0.29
